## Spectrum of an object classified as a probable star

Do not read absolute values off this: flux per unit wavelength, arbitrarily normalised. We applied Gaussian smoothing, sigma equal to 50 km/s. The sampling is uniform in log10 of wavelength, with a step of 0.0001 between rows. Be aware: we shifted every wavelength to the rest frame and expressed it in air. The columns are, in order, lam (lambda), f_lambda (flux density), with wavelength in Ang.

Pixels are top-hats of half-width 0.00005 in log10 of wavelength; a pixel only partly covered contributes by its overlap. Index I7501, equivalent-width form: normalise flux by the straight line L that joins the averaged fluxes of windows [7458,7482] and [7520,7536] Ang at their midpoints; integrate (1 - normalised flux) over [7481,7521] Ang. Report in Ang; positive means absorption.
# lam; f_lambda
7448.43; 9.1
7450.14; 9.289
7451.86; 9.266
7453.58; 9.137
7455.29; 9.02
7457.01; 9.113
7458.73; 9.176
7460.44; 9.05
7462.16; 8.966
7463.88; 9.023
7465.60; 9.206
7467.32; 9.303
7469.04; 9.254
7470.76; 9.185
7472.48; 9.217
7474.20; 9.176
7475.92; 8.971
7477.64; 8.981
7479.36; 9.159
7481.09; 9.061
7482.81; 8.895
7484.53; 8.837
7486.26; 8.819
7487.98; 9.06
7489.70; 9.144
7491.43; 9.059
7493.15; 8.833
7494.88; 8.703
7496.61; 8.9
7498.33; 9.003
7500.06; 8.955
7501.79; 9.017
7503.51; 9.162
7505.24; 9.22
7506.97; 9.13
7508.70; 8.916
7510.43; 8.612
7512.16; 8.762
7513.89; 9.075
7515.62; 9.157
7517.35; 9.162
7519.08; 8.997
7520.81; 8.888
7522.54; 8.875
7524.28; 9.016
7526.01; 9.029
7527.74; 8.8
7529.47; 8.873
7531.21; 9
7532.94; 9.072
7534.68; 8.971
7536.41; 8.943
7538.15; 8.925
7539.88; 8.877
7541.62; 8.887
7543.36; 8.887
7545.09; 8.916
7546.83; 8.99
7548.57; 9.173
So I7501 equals 0.2 Ang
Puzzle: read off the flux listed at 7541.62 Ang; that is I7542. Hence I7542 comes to 8.887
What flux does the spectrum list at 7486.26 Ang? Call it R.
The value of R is 8.819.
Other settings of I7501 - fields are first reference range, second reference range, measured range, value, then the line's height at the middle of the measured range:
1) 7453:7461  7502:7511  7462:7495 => 0.1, 9.07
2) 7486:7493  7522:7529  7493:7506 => 0.0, 9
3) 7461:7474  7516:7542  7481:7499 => 0.3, 9.09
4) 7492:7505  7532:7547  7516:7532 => 0.0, 8.95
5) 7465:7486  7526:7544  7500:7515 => 0.0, 9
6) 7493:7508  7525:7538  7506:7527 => 0.0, 8.98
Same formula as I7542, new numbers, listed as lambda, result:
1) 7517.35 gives 9.162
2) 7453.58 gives 9.137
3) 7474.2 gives 9.176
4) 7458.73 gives 9.176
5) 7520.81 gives 8.888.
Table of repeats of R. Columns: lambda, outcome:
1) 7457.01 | 9.113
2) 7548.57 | 9.173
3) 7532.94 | 9.072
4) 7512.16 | 8.762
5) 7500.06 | 8.955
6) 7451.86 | 9.266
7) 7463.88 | 9.023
